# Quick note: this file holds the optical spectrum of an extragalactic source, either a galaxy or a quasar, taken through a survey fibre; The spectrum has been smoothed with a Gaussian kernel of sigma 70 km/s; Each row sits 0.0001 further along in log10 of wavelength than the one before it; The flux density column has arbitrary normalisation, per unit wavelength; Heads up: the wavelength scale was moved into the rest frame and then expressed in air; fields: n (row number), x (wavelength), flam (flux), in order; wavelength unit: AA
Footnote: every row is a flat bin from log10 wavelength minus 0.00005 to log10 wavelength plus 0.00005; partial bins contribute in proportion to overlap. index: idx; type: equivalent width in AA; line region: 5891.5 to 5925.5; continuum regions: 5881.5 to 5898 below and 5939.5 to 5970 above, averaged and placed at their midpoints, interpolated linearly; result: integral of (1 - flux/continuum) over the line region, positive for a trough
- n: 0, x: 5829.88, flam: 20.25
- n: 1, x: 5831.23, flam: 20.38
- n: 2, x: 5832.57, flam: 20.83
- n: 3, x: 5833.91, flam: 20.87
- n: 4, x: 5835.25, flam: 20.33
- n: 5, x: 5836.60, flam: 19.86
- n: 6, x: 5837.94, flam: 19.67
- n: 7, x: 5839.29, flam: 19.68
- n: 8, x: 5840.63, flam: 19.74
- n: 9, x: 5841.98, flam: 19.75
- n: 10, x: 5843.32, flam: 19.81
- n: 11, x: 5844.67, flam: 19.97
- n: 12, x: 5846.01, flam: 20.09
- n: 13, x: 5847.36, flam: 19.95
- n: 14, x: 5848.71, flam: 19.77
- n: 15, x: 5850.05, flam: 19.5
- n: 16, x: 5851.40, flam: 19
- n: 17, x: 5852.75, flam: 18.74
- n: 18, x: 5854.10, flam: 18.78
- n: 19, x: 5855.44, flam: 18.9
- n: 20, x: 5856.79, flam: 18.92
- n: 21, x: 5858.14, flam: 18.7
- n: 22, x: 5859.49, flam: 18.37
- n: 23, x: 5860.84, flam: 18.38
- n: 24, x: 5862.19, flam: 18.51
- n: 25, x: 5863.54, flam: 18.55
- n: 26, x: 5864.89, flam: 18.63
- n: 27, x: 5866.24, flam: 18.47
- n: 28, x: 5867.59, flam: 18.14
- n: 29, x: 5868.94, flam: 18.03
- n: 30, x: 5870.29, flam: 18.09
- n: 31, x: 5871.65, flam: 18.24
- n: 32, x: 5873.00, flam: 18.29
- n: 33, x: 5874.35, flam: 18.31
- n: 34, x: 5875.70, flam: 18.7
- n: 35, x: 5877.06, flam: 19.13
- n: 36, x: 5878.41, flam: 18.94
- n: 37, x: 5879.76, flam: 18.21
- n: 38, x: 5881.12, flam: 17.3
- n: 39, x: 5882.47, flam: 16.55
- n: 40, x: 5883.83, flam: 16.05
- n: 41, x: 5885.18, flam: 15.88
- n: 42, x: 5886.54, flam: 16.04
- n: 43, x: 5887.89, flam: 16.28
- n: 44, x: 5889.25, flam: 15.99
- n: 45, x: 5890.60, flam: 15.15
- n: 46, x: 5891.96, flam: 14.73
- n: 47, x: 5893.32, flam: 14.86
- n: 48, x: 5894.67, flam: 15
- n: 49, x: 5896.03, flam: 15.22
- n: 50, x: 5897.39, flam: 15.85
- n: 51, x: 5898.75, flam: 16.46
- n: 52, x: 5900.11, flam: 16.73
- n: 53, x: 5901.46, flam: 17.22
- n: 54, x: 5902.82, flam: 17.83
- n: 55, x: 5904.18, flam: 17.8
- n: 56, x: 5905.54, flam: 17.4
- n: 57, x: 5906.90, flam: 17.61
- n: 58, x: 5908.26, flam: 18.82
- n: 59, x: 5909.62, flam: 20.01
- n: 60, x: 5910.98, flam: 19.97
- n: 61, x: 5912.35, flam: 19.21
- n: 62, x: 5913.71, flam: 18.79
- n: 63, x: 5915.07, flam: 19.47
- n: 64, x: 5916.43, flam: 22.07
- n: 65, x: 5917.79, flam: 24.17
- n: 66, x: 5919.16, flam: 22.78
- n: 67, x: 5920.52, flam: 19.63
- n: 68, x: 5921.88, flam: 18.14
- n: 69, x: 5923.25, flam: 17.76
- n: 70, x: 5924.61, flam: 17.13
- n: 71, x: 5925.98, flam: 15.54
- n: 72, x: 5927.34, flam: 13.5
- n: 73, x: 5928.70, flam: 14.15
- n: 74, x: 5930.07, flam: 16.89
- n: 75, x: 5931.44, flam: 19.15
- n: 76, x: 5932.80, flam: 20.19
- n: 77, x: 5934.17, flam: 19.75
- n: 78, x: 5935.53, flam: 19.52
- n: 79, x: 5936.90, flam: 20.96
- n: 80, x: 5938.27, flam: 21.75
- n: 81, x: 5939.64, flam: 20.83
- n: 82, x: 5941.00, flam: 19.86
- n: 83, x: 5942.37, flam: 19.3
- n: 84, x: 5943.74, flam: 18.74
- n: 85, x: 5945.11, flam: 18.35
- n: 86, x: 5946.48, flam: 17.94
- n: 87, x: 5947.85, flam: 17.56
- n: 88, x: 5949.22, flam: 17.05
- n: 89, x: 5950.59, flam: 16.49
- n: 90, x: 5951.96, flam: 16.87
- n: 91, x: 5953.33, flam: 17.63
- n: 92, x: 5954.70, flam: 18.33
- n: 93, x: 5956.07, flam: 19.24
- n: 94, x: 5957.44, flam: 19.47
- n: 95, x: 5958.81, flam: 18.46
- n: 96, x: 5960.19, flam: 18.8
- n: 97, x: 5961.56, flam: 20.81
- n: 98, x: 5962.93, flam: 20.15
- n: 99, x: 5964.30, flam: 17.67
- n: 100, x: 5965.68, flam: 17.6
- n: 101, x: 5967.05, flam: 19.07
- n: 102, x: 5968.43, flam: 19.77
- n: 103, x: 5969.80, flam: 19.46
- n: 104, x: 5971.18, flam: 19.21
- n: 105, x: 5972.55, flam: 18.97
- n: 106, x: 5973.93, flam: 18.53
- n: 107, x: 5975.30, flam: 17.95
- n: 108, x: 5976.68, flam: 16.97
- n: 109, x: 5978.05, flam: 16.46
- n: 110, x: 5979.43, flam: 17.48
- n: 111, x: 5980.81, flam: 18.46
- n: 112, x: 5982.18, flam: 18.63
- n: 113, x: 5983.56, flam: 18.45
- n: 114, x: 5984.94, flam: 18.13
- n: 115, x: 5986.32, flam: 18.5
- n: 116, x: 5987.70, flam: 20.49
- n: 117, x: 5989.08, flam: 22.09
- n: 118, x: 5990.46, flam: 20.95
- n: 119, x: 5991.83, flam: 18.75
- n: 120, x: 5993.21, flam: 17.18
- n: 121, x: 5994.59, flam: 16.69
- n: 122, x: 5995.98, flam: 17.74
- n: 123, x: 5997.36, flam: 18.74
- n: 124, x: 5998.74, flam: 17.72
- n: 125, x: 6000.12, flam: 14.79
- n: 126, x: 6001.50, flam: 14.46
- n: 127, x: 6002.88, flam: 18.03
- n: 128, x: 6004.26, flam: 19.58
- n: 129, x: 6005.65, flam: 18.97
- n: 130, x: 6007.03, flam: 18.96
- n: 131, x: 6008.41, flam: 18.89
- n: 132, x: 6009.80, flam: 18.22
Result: -3.4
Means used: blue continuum 15.7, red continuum 18.6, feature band 18.2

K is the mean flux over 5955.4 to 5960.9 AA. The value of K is 19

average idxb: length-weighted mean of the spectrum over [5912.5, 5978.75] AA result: 18.7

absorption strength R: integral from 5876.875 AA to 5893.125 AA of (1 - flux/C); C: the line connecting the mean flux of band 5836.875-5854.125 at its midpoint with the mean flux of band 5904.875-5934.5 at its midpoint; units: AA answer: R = 2.2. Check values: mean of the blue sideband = 19.6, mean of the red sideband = 18.7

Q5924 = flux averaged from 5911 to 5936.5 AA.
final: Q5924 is 18.8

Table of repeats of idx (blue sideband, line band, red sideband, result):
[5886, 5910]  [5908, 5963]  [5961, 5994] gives -4.0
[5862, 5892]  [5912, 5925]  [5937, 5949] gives -1.0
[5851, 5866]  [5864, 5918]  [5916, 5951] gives 3.0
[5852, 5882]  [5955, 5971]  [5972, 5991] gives -0.4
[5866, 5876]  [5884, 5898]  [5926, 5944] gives 2.2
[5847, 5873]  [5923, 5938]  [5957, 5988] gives 0.7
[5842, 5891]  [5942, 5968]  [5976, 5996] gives 0.0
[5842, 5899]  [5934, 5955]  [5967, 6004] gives -0.8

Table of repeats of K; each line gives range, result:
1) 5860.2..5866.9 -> 18.5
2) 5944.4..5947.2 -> 18.1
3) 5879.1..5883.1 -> 17.4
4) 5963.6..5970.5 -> 18.7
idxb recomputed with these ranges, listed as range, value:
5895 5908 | 16.9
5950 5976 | 18.7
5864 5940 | 18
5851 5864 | 18.7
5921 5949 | 18.3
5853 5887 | 18.1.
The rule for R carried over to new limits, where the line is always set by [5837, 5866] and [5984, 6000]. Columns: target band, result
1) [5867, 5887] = 1.4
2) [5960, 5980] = 0.2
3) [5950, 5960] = 0.4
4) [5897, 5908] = 1.0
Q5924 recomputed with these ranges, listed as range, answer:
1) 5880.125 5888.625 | 16.4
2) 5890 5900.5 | 15.5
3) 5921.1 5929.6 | 16.1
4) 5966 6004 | 18.3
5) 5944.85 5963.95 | 18.4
